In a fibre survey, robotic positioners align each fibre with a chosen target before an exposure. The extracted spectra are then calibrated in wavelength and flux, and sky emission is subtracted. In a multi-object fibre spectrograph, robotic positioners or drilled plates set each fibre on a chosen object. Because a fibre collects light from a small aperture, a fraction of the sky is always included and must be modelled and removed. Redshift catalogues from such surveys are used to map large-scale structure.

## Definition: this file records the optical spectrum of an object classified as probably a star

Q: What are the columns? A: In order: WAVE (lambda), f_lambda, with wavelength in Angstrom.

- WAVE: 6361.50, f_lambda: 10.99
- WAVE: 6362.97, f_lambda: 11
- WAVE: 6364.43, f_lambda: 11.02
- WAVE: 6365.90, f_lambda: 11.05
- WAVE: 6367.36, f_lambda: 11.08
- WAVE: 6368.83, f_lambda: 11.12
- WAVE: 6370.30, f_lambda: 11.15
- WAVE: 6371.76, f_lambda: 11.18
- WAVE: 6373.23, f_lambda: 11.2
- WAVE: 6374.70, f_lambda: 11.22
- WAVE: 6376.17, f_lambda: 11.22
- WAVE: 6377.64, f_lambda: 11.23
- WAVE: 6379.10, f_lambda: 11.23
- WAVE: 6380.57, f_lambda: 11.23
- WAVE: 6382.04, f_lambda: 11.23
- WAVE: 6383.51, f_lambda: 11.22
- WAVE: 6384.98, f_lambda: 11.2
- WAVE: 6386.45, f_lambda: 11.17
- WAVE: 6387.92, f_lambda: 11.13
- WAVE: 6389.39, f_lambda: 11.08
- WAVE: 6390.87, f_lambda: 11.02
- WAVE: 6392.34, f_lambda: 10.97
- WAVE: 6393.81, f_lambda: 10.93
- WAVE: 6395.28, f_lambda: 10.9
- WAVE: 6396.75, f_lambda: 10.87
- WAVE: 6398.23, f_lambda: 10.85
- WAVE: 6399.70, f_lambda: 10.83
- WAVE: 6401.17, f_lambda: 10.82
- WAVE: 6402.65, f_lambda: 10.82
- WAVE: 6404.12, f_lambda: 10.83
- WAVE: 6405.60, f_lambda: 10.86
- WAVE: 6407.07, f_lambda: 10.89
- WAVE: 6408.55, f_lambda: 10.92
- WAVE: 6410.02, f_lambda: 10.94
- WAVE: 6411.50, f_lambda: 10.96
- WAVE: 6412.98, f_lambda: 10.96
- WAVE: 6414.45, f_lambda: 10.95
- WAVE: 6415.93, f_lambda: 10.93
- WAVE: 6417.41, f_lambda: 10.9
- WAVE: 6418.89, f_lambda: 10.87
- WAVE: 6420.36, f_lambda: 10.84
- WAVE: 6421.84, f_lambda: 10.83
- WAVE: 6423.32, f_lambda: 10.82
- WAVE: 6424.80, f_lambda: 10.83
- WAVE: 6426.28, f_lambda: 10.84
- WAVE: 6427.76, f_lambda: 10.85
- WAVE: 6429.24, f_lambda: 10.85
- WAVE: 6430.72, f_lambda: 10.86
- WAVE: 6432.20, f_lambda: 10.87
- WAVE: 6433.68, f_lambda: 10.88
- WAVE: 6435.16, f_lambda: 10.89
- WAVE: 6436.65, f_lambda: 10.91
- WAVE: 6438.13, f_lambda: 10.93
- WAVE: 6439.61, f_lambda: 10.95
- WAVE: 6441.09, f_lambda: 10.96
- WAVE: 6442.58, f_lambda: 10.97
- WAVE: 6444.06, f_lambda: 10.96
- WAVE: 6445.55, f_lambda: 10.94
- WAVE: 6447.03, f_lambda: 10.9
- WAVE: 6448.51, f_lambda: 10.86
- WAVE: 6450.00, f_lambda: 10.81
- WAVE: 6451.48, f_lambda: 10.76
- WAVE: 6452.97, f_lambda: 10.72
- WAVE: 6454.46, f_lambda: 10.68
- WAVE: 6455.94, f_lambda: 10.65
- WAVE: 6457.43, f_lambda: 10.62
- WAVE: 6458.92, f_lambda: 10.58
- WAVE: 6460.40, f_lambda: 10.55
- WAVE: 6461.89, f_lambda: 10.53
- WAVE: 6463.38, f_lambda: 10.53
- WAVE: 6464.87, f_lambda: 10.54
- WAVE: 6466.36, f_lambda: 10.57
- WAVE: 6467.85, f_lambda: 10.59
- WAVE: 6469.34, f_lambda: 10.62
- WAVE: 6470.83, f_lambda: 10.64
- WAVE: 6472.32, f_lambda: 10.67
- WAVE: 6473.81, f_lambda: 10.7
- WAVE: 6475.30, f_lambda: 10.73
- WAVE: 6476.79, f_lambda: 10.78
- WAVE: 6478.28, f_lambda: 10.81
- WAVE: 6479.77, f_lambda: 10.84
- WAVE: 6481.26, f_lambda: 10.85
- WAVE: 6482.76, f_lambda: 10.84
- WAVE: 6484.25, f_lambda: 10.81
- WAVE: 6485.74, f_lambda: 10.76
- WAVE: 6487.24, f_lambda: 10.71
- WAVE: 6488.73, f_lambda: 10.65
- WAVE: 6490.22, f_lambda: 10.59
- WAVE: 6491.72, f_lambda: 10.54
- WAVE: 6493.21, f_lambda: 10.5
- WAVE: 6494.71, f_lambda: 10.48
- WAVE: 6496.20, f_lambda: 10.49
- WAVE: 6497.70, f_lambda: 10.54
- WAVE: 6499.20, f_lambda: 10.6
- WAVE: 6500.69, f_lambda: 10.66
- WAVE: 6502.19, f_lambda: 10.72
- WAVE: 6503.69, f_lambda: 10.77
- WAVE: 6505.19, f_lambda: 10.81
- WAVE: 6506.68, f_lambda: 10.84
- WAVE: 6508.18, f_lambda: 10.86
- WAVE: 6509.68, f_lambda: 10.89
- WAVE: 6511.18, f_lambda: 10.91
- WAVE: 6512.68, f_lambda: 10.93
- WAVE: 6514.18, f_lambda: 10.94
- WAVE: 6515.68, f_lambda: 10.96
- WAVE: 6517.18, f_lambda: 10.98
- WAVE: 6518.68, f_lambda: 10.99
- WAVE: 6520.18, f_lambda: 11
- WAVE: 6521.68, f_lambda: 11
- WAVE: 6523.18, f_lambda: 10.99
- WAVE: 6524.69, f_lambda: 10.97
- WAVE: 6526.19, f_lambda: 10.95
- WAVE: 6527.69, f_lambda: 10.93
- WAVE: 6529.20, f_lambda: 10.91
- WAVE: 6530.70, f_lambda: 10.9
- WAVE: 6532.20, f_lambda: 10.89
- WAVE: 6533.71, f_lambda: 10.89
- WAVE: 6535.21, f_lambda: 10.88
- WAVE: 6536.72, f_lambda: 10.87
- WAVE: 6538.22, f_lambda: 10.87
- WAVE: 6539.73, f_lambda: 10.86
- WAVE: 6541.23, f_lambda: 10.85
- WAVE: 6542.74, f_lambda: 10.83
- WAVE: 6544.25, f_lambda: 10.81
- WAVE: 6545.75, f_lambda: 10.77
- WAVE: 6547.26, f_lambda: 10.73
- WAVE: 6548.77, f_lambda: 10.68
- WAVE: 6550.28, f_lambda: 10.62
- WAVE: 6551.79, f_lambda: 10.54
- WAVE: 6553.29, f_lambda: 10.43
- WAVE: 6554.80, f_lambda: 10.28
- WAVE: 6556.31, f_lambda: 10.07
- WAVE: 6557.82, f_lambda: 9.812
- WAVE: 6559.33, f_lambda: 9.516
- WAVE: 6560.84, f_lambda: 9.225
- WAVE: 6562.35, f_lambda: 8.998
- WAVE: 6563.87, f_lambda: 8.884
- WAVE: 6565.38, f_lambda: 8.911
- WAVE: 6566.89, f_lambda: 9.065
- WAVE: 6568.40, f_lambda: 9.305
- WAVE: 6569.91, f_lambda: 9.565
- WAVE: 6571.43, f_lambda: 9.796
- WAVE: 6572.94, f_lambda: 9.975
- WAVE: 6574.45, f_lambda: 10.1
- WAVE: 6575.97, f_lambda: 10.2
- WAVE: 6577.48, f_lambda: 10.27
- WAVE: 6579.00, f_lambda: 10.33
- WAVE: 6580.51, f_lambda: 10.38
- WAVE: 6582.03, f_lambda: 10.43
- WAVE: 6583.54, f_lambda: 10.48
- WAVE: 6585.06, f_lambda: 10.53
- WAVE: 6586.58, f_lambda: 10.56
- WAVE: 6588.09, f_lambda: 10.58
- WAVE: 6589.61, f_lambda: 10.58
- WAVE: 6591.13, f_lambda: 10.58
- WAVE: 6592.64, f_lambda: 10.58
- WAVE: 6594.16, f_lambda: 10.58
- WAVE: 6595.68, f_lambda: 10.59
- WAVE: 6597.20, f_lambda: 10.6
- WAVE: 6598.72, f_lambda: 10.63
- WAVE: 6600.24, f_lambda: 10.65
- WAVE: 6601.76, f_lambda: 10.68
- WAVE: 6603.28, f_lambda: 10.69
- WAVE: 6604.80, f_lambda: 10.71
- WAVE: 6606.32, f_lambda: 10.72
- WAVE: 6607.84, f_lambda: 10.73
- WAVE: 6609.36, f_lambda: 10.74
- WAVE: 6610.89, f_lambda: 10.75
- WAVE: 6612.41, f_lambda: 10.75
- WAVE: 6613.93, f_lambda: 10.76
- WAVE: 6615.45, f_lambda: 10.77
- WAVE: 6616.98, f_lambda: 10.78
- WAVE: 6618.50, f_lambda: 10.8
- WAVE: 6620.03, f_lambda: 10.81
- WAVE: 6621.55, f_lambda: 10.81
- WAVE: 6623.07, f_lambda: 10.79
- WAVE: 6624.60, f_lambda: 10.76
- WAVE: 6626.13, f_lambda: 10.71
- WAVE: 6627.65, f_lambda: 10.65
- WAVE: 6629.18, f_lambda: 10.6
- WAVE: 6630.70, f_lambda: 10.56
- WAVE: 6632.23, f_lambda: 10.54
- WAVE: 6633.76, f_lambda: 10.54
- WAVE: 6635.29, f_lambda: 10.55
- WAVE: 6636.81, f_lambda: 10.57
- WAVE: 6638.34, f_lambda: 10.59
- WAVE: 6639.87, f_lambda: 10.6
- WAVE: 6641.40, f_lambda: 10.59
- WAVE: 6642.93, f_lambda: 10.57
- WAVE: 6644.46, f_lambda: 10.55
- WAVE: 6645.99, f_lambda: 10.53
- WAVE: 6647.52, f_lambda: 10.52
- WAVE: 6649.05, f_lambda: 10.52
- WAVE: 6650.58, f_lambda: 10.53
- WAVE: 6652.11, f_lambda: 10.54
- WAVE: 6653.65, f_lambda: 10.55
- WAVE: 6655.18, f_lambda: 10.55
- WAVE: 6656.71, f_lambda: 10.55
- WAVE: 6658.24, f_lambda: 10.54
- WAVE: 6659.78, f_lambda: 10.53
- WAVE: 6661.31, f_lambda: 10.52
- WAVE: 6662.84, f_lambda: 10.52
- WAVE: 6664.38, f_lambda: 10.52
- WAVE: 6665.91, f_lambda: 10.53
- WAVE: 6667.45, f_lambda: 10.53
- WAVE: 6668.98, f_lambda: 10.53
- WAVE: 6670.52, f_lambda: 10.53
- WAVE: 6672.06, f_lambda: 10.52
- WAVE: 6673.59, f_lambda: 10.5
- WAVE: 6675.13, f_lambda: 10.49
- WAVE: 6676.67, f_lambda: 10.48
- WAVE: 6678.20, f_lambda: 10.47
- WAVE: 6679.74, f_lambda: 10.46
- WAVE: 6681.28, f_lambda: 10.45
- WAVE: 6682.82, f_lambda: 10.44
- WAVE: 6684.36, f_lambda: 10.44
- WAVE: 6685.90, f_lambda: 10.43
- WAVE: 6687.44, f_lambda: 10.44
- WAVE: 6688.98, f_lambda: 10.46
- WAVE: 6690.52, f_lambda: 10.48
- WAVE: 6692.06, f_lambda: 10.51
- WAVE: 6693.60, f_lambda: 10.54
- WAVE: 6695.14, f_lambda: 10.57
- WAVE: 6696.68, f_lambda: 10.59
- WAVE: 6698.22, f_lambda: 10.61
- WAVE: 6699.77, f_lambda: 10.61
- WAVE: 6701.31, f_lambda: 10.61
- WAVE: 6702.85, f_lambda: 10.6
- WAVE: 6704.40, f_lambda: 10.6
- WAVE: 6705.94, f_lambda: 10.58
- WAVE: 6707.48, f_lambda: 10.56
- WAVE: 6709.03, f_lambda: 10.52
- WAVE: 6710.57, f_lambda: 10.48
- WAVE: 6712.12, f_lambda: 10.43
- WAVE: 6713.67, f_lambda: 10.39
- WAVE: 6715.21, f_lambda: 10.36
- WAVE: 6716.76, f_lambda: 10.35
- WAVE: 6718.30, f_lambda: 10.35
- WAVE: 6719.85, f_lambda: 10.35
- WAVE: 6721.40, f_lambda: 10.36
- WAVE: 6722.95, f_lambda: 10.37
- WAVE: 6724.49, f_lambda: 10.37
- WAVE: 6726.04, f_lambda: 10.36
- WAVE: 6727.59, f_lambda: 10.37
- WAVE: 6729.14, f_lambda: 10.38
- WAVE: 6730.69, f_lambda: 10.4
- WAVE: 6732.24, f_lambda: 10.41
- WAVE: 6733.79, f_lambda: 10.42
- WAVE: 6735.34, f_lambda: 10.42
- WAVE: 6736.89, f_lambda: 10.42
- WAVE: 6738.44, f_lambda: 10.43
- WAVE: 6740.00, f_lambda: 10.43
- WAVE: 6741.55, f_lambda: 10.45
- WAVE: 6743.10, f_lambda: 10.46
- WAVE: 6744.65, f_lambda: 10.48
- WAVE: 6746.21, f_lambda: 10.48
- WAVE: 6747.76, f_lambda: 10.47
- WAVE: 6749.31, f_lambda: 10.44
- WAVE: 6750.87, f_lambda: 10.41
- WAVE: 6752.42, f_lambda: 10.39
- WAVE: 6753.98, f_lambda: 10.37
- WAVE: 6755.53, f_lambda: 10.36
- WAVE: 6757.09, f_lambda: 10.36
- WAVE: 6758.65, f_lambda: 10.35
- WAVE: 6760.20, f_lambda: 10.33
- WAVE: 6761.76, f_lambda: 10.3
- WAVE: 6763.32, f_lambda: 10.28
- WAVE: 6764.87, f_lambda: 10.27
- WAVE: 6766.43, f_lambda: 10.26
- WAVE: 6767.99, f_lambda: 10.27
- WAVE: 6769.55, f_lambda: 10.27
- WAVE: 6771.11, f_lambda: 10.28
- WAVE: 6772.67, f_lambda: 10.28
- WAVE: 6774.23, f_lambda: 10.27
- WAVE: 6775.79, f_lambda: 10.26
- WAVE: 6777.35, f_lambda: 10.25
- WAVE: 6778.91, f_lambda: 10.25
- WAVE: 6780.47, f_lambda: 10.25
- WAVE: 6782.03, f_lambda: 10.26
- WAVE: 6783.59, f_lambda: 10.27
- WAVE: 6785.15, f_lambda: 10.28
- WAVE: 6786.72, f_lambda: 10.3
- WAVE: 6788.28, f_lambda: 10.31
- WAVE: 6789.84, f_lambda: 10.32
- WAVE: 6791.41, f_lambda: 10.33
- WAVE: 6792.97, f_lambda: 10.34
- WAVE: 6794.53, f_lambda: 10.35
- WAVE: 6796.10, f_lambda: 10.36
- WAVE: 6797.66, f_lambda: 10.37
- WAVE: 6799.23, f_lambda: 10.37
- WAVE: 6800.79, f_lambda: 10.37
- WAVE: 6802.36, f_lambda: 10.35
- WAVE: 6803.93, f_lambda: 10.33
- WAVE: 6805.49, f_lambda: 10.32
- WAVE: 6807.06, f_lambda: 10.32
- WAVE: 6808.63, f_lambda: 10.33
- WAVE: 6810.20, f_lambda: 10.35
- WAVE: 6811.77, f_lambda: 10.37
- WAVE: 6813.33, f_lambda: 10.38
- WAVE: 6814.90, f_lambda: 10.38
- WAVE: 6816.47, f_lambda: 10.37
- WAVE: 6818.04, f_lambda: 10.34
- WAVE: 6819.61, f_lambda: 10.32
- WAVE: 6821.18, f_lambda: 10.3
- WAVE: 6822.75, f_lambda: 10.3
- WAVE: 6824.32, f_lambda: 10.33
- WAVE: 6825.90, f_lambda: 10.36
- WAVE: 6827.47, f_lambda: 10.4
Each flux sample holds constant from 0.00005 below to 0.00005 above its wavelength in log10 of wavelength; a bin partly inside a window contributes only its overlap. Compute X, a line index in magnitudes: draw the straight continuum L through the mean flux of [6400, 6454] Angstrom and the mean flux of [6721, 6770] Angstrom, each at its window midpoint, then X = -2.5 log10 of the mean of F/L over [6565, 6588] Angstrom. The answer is 0.06 mag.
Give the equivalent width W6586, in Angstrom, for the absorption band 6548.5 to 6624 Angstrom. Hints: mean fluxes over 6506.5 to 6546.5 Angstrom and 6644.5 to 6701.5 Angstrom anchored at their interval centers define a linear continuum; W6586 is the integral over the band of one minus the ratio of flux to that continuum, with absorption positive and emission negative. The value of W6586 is 3.0 Angstrom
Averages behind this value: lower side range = 10.9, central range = 10.3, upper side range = 10.5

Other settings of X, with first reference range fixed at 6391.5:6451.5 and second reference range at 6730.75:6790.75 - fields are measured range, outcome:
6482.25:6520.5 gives 0.00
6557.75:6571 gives 0.16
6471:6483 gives 0.00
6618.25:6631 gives -0.02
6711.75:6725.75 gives 0.00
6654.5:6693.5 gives 0.00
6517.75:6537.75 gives -0.02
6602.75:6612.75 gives -0.01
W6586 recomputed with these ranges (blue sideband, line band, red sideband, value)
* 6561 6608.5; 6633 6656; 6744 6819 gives -0.70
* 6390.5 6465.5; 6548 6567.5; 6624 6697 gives 1.63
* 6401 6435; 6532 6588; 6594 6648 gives 2.65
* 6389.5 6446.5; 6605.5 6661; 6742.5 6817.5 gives -0.39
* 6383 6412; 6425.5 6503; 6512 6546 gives 1.45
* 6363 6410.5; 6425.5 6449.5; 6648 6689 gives 0.10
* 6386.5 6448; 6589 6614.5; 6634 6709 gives -0.07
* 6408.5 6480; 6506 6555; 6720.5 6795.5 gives -0.80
